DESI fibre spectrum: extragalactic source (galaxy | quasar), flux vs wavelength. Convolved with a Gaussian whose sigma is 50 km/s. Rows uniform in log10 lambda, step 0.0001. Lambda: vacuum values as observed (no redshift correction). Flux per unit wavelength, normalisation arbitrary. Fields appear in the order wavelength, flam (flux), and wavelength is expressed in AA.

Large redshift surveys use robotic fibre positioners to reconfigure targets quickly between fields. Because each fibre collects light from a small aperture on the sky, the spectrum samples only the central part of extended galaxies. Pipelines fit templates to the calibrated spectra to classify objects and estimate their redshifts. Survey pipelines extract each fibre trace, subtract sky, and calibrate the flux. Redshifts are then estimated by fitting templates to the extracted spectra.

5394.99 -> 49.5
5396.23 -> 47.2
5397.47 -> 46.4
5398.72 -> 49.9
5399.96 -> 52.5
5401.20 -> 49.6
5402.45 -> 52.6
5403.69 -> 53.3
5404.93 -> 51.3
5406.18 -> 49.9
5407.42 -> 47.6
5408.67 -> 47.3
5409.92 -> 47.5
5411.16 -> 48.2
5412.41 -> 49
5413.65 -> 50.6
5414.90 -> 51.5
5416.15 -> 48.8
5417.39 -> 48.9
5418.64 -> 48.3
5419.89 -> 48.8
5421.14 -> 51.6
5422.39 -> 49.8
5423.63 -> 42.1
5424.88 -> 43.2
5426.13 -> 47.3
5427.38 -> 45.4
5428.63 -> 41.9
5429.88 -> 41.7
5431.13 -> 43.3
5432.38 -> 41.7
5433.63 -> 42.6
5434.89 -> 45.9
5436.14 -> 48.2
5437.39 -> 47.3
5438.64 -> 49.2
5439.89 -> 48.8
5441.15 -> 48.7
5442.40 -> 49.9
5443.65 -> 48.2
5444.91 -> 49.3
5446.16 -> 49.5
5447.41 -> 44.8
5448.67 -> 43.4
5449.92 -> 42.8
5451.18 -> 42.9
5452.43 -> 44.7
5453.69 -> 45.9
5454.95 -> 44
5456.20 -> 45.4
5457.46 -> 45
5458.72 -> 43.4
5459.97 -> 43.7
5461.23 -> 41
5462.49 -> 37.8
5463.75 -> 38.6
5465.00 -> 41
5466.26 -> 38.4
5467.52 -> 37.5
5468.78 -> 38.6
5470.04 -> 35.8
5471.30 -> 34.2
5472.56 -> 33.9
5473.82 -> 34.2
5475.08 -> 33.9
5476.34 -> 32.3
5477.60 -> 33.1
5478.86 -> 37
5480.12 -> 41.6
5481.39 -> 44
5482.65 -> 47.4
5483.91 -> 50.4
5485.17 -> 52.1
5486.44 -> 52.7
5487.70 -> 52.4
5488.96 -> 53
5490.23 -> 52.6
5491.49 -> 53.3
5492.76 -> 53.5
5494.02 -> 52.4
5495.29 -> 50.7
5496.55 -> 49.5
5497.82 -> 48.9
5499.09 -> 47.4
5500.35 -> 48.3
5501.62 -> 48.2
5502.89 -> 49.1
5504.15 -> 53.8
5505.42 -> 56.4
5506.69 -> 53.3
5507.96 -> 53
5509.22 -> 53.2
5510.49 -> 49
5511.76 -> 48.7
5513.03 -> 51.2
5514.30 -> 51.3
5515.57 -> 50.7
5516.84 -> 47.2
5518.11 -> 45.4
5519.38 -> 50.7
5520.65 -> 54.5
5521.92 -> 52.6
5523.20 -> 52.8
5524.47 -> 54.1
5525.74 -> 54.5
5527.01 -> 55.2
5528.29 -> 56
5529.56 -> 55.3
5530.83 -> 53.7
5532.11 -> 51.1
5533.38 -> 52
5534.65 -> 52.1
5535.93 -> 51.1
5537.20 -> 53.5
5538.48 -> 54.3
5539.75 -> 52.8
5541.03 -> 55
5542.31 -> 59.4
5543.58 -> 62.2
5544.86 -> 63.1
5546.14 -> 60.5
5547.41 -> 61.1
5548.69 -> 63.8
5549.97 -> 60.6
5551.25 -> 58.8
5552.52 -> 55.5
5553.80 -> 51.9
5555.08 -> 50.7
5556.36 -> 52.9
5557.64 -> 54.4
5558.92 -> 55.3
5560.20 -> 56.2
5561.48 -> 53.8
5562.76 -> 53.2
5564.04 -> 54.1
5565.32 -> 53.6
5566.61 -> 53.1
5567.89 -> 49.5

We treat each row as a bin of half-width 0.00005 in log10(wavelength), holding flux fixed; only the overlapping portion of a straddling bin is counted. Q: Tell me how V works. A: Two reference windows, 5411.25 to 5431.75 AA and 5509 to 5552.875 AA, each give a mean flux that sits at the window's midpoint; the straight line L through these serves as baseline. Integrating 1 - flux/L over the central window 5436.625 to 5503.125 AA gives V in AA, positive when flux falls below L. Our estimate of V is 7.3 AA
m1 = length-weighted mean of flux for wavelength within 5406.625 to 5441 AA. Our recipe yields 46.9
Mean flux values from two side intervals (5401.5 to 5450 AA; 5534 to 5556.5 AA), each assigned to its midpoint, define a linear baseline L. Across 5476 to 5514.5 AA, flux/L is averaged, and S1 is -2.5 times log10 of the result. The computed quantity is 0.080 mag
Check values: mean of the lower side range 47.5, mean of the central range 49.1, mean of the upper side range 56.7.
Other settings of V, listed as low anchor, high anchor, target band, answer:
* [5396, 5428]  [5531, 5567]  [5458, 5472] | 3.35 AA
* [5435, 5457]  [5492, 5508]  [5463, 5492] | 4.27 AA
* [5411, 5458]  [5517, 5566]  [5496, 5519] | 0.86 AA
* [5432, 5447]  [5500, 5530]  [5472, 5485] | 2.74 AA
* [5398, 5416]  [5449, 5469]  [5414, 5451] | -0.48 AA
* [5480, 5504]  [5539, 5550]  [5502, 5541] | 2.23 AA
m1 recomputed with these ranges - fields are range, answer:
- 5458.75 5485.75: 39.4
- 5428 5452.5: 45.8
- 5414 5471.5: 44.7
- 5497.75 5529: 51.5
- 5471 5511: 47.1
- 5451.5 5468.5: 42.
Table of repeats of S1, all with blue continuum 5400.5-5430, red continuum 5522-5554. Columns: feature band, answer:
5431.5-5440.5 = 0.08 mag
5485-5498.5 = 0.03 mag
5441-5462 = 0.12 mag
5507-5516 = 0.07 mag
